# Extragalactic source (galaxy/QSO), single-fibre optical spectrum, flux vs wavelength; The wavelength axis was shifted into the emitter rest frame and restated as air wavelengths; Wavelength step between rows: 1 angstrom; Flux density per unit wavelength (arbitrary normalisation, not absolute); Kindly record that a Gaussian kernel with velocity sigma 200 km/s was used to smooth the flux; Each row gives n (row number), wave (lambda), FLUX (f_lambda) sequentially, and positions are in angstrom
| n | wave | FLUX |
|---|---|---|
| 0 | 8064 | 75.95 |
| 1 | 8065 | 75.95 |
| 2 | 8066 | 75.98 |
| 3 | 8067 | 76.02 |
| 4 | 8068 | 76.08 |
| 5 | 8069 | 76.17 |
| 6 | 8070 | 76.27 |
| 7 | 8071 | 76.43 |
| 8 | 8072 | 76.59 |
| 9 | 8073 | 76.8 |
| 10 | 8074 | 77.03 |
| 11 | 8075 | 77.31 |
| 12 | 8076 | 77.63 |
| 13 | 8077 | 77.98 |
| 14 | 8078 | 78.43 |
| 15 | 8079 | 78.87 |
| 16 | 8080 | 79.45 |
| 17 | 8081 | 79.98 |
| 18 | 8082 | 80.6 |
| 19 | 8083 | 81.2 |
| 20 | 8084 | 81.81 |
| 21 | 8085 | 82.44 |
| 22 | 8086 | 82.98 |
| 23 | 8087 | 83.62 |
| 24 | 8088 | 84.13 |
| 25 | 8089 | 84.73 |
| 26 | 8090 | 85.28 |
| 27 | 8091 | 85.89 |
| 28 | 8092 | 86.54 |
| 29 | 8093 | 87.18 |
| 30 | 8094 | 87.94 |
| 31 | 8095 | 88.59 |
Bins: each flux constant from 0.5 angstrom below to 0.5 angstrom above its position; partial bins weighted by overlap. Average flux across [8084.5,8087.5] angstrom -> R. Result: 83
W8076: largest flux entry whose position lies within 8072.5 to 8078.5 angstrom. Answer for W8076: 78.43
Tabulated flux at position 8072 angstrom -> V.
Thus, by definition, 76.59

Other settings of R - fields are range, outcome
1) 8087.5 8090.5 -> 84.7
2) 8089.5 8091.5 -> 85.6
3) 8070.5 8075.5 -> 76.8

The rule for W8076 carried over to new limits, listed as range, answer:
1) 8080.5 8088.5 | 84.13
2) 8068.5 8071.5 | 76.43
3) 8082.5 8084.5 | 81.81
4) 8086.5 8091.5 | 85.89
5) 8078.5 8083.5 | 81.2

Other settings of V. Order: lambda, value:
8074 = 77.03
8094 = 87.94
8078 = 78.43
